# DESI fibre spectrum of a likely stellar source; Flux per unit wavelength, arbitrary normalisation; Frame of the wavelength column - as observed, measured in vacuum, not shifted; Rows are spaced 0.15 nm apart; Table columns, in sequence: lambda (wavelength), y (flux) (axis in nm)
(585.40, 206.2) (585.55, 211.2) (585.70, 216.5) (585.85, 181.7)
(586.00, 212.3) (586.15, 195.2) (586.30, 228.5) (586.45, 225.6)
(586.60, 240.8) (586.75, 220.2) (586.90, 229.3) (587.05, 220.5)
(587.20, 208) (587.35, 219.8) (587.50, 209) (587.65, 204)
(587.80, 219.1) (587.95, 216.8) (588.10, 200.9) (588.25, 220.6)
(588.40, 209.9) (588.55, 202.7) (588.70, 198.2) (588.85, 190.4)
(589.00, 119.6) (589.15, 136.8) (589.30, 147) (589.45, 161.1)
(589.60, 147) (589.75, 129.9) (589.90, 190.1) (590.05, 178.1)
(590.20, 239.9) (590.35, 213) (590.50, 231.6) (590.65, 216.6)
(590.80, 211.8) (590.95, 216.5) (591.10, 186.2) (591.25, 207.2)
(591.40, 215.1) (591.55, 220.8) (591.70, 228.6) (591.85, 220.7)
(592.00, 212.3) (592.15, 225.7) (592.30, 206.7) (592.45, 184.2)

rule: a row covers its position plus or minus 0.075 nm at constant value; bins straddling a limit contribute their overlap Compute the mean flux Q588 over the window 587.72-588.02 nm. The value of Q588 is 218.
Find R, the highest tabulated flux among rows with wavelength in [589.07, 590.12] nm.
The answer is 190.1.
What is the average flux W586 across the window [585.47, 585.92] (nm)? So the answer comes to 203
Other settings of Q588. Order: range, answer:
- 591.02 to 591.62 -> 207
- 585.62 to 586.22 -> 202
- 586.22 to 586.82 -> 229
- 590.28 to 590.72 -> 221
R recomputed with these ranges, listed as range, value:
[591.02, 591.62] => 220.8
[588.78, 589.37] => 190.4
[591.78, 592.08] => 220.7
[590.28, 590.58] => 231.6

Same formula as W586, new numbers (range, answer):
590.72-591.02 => 214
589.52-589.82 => 139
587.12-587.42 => 214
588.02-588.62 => 209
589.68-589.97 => 160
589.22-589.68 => 151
